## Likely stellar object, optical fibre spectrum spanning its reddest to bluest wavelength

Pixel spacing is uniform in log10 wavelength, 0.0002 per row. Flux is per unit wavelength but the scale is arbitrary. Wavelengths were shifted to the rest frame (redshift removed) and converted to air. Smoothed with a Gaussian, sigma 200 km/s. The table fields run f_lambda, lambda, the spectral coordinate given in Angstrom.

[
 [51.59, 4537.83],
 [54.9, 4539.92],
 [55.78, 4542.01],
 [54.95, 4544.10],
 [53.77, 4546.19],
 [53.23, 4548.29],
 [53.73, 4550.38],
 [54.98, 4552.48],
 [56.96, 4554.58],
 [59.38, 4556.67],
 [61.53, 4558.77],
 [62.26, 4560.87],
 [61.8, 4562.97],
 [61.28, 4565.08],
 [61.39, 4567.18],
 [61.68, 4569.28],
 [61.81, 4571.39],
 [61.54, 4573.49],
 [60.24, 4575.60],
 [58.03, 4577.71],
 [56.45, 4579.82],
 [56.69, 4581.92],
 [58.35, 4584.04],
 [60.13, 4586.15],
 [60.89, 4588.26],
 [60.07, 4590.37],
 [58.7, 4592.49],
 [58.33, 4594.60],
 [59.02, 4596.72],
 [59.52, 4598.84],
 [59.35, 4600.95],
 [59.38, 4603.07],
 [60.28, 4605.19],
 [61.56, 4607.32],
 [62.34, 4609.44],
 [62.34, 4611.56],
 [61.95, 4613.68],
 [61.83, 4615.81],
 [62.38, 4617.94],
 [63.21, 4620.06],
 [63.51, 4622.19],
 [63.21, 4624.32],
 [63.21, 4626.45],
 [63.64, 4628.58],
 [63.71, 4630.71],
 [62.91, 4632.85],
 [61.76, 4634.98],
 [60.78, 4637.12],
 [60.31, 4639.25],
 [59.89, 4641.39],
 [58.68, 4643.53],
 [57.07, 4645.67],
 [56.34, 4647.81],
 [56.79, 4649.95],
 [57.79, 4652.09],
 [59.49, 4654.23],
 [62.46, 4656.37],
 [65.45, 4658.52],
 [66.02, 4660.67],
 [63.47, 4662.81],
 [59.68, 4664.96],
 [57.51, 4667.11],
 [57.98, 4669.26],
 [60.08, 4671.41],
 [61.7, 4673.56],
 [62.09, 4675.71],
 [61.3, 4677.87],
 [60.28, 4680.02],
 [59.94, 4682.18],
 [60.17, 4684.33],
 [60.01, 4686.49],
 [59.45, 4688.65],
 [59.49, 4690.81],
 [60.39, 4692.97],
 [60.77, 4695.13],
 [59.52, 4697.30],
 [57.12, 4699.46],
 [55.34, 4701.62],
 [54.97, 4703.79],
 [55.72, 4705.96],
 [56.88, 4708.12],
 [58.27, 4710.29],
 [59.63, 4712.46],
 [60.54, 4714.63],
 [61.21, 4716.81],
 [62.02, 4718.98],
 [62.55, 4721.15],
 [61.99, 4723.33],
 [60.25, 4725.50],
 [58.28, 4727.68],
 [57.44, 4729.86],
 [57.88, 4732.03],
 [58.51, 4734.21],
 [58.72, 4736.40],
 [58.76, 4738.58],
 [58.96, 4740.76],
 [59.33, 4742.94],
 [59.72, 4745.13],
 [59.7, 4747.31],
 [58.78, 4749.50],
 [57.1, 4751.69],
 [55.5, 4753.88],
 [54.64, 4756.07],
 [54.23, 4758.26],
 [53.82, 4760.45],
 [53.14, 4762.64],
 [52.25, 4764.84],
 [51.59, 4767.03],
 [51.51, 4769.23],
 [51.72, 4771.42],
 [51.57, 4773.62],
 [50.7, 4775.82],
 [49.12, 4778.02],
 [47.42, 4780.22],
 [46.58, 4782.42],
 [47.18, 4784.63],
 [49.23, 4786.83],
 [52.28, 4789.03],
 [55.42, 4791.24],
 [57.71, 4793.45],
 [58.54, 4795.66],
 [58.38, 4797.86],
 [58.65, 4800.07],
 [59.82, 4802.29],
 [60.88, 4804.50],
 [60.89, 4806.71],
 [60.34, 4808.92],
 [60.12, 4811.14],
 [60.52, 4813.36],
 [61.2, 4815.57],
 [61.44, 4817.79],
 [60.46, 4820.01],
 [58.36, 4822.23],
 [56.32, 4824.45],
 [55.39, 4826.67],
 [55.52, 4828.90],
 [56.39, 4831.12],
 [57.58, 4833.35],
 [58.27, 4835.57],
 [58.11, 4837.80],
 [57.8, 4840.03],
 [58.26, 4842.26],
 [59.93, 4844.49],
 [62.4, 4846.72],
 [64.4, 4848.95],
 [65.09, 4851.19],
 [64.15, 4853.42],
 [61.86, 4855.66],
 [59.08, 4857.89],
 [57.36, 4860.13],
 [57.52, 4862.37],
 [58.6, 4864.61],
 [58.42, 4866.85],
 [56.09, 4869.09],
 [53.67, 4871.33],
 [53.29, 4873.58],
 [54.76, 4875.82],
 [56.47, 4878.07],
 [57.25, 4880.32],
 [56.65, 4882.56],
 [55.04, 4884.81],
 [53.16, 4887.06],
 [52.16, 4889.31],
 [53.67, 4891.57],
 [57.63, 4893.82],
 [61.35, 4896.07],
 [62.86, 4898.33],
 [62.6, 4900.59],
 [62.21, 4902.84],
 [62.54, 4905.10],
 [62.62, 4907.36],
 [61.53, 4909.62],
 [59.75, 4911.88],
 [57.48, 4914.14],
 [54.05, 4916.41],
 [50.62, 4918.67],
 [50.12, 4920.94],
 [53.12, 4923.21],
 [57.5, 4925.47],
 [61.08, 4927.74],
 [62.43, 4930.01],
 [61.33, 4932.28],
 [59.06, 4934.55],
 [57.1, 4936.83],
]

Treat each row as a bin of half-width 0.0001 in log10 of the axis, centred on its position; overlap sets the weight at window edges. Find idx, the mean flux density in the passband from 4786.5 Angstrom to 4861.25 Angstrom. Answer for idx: 59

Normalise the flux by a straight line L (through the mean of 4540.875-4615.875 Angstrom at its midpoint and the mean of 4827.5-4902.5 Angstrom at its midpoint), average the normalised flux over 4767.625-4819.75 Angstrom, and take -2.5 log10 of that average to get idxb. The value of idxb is 0.06 mag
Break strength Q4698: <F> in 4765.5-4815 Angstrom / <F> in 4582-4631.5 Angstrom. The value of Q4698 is 0.9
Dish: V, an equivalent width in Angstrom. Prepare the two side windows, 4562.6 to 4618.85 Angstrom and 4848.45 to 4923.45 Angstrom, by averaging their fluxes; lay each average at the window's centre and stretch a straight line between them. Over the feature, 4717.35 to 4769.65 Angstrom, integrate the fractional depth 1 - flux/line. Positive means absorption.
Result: 1.4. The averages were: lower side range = 60.2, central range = 57.5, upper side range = 57.8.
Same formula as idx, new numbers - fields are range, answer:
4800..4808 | 60.3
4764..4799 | 52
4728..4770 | 56.5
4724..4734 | 58.7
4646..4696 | 60.3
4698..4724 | 58.8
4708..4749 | 59.6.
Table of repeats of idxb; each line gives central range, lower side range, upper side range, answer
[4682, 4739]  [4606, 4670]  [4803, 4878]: 0.02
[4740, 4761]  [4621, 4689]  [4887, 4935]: 0.05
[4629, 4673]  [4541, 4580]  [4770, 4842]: -0.05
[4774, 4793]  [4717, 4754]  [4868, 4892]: 0.16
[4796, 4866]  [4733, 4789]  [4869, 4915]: -0.07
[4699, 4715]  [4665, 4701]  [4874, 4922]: 0.04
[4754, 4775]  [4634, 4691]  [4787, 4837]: 0.12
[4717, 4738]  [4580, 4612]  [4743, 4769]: -0.07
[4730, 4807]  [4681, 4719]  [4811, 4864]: 0.08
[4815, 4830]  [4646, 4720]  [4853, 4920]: 0.00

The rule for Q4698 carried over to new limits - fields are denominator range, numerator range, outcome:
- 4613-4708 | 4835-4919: 0.97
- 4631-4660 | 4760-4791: 0.84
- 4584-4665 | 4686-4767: 0.95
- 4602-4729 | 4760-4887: 0.94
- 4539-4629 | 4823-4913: 0.98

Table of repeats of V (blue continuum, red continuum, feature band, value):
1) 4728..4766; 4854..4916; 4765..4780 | 1.6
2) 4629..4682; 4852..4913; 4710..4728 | -0.2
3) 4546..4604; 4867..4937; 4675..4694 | -0.6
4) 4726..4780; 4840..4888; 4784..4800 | 0.5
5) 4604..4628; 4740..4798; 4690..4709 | 0.0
